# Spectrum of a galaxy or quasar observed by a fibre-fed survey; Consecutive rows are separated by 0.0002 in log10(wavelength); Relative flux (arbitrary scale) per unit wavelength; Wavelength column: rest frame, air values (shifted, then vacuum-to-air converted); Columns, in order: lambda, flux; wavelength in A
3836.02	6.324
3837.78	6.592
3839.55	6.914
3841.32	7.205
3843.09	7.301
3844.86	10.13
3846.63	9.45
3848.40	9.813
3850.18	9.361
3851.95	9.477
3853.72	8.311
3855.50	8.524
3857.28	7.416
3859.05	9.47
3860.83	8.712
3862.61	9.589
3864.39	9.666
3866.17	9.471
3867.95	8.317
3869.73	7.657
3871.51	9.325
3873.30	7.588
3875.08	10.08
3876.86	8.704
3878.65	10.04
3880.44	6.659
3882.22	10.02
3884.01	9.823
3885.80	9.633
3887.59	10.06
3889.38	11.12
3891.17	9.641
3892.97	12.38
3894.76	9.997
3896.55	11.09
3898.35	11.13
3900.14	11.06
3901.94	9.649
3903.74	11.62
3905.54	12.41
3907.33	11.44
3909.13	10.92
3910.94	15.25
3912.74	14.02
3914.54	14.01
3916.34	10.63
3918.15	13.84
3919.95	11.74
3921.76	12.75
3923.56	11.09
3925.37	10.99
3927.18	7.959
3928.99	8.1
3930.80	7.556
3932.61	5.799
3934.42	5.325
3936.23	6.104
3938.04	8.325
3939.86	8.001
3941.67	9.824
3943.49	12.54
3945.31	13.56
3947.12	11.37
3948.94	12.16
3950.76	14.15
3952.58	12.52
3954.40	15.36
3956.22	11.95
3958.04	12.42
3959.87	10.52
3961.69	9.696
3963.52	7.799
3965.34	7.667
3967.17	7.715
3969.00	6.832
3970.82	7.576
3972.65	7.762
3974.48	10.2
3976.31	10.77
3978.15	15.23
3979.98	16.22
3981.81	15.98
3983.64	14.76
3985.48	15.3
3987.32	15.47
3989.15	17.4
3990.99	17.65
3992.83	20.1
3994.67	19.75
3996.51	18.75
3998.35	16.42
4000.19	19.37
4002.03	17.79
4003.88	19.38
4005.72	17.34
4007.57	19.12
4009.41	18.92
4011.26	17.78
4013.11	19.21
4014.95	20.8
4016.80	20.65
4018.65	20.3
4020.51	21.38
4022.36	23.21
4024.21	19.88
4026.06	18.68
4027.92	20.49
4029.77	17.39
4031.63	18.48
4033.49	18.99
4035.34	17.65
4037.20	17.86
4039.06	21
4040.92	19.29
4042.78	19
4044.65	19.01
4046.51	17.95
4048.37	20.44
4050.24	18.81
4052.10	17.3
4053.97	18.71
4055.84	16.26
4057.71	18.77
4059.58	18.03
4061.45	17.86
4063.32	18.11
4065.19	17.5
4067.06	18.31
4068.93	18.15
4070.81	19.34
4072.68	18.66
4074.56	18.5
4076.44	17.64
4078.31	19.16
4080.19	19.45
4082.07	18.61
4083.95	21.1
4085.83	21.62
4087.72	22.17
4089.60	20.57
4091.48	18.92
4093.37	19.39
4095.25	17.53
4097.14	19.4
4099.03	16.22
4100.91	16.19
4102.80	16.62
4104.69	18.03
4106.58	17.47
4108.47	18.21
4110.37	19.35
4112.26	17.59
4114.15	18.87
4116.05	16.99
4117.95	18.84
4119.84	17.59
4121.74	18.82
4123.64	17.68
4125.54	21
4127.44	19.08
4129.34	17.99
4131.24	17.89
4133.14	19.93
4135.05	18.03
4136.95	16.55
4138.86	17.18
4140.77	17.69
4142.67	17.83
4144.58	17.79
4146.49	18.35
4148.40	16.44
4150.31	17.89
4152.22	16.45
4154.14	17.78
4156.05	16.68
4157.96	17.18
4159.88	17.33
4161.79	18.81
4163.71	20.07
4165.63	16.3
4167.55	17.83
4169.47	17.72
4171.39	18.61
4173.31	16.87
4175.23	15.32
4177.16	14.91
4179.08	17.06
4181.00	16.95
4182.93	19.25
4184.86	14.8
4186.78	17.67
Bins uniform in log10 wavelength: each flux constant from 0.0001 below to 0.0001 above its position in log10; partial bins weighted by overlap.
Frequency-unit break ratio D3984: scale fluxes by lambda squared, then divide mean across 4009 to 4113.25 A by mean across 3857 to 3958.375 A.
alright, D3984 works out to 1.96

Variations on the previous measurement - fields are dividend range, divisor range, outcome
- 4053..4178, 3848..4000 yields 1.79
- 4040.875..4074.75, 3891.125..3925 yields 1.67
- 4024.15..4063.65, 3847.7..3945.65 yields 2.02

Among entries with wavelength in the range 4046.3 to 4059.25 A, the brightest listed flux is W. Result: 20.44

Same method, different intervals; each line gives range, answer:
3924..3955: 15.36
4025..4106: 22.17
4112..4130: 21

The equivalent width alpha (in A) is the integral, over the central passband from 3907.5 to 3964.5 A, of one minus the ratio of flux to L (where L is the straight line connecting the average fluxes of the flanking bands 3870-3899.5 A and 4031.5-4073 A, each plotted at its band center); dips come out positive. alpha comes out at 7.0 A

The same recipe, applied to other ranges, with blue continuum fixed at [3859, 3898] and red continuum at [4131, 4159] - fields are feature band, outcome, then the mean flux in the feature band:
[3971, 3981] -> 0.6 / 11.7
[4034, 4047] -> -4.0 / 18.9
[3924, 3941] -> 5.2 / 7.7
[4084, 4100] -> -3.6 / 19.6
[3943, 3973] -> 2.9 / 10.7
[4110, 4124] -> -1.2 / 18.2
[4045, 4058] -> -3.2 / 18.3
